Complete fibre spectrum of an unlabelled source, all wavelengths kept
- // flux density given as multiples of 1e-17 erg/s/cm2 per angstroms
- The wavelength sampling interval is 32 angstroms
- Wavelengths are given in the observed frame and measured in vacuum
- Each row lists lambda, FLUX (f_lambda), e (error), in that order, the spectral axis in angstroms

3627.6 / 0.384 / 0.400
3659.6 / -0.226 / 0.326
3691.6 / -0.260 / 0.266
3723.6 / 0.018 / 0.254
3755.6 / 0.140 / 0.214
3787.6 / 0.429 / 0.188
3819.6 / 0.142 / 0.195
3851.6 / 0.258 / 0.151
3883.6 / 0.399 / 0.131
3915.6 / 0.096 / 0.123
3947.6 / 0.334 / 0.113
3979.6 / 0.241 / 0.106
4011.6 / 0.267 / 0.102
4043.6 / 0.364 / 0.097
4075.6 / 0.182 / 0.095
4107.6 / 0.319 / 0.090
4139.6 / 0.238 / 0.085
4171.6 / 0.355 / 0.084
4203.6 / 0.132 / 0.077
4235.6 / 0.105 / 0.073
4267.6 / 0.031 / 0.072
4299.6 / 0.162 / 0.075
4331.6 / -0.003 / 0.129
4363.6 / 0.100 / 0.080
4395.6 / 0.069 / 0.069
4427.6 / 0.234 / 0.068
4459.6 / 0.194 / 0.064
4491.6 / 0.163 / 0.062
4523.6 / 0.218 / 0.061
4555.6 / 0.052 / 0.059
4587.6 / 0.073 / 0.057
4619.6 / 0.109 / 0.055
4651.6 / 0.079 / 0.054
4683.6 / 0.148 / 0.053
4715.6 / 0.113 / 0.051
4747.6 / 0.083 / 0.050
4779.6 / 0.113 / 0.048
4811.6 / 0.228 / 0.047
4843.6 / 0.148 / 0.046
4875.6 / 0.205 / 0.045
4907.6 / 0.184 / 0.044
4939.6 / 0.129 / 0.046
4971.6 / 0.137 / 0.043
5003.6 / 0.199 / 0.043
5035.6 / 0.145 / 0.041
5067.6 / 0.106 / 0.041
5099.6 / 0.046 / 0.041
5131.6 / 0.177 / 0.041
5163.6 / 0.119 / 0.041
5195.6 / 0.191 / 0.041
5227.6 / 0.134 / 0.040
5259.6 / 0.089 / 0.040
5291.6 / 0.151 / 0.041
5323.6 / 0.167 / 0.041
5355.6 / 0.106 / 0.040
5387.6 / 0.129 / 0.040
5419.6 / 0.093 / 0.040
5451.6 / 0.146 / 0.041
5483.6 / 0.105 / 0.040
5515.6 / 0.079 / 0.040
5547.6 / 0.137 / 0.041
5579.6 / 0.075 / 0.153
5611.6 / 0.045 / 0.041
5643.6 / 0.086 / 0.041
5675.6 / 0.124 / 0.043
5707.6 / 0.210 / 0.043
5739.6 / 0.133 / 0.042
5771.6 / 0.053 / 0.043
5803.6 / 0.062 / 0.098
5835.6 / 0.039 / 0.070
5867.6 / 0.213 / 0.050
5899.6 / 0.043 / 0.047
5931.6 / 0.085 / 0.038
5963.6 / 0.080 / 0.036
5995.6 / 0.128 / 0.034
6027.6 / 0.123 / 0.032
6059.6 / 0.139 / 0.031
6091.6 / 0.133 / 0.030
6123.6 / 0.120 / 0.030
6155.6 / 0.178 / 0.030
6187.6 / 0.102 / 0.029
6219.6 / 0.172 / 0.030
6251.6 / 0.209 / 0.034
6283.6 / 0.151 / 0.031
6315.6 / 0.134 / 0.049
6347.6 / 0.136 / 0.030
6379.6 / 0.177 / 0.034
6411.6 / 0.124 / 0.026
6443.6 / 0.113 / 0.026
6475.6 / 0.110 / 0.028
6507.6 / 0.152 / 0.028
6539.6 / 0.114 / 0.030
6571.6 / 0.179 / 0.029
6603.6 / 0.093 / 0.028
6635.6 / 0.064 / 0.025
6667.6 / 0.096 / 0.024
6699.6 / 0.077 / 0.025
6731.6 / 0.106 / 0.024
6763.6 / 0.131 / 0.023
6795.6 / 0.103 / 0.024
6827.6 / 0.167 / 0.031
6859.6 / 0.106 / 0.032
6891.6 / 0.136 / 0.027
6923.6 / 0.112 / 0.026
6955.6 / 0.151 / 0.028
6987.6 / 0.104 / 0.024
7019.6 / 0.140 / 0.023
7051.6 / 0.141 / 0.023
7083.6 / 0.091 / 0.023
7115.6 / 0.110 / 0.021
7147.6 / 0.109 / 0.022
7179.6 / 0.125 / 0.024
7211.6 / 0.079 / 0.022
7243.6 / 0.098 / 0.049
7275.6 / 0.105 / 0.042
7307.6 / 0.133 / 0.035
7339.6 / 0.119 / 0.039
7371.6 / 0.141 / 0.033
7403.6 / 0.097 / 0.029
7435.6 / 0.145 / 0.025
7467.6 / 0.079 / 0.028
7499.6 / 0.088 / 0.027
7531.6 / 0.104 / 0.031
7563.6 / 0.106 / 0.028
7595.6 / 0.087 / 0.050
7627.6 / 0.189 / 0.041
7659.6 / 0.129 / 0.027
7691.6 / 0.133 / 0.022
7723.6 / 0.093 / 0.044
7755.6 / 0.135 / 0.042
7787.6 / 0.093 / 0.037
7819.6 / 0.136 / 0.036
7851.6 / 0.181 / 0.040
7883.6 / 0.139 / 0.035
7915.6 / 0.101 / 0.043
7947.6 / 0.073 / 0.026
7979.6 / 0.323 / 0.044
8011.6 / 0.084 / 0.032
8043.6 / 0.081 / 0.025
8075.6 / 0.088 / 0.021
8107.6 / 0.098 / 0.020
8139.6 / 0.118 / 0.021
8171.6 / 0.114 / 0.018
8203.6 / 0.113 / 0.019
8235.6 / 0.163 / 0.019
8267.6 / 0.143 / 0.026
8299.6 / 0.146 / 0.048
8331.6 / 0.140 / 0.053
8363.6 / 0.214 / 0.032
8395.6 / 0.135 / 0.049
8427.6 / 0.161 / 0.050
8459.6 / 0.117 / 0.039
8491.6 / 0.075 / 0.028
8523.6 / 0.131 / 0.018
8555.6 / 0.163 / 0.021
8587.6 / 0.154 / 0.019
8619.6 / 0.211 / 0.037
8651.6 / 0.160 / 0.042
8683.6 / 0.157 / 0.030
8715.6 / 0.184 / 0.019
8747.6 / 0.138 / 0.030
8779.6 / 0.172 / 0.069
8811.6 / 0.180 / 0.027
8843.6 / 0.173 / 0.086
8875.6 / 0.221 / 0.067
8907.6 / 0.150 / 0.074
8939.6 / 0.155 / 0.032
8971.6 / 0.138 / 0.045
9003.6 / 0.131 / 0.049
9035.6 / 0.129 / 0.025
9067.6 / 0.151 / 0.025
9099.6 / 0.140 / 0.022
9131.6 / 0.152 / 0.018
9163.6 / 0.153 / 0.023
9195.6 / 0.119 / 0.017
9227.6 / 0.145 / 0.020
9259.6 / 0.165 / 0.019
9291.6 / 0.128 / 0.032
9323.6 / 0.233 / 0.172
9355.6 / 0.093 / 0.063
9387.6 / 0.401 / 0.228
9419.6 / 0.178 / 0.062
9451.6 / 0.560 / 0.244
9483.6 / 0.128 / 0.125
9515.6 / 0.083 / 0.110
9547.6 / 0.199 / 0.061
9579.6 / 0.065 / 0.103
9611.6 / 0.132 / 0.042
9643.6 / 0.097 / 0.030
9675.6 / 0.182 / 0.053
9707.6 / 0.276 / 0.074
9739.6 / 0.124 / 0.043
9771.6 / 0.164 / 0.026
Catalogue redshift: 1.140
